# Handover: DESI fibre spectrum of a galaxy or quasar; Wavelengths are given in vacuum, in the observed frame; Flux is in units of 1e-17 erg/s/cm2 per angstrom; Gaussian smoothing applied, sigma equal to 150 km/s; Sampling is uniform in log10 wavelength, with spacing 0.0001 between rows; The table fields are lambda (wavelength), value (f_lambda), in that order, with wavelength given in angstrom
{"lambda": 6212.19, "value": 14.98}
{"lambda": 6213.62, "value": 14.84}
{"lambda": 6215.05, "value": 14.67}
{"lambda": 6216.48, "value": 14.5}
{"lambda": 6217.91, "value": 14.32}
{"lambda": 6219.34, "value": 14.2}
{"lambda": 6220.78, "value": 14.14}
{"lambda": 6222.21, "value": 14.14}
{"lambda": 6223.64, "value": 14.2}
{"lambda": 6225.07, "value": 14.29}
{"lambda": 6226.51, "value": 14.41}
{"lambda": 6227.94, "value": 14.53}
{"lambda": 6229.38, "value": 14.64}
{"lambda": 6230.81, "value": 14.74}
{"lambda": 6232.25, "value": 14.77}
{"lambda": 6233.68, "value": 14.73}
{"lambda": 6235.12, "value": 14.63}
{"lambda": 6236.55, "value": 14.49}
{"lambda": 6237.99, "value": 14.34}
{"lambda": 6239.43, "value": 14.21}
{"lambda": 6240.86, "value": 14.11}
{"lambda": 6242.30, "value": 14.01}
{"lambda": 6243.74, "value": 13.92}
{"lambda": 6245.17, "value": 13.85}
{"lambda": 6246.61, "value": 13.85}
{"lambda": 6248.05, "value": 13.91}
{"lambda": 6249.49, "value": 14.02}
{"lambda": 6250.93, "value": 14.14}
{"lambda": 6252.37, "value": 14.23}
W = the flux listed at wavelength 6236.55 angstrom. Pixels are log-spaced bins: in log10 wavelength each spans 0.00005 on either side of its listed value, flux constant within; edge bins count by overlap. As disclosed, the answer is 14.49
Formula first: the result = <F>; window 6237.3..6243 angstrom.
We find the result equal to 14.2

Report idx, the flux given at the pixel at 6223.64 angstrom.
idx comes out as 14.2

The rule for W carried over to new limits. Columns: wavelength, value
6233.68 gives 14.73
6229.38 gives 14.64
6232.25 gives 14.77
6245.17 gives 13.85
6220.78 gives 14.14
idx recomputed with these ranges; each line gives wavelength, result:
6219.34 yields 14.2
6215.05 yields 14.67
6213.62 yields 14.84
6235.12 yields 14.63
